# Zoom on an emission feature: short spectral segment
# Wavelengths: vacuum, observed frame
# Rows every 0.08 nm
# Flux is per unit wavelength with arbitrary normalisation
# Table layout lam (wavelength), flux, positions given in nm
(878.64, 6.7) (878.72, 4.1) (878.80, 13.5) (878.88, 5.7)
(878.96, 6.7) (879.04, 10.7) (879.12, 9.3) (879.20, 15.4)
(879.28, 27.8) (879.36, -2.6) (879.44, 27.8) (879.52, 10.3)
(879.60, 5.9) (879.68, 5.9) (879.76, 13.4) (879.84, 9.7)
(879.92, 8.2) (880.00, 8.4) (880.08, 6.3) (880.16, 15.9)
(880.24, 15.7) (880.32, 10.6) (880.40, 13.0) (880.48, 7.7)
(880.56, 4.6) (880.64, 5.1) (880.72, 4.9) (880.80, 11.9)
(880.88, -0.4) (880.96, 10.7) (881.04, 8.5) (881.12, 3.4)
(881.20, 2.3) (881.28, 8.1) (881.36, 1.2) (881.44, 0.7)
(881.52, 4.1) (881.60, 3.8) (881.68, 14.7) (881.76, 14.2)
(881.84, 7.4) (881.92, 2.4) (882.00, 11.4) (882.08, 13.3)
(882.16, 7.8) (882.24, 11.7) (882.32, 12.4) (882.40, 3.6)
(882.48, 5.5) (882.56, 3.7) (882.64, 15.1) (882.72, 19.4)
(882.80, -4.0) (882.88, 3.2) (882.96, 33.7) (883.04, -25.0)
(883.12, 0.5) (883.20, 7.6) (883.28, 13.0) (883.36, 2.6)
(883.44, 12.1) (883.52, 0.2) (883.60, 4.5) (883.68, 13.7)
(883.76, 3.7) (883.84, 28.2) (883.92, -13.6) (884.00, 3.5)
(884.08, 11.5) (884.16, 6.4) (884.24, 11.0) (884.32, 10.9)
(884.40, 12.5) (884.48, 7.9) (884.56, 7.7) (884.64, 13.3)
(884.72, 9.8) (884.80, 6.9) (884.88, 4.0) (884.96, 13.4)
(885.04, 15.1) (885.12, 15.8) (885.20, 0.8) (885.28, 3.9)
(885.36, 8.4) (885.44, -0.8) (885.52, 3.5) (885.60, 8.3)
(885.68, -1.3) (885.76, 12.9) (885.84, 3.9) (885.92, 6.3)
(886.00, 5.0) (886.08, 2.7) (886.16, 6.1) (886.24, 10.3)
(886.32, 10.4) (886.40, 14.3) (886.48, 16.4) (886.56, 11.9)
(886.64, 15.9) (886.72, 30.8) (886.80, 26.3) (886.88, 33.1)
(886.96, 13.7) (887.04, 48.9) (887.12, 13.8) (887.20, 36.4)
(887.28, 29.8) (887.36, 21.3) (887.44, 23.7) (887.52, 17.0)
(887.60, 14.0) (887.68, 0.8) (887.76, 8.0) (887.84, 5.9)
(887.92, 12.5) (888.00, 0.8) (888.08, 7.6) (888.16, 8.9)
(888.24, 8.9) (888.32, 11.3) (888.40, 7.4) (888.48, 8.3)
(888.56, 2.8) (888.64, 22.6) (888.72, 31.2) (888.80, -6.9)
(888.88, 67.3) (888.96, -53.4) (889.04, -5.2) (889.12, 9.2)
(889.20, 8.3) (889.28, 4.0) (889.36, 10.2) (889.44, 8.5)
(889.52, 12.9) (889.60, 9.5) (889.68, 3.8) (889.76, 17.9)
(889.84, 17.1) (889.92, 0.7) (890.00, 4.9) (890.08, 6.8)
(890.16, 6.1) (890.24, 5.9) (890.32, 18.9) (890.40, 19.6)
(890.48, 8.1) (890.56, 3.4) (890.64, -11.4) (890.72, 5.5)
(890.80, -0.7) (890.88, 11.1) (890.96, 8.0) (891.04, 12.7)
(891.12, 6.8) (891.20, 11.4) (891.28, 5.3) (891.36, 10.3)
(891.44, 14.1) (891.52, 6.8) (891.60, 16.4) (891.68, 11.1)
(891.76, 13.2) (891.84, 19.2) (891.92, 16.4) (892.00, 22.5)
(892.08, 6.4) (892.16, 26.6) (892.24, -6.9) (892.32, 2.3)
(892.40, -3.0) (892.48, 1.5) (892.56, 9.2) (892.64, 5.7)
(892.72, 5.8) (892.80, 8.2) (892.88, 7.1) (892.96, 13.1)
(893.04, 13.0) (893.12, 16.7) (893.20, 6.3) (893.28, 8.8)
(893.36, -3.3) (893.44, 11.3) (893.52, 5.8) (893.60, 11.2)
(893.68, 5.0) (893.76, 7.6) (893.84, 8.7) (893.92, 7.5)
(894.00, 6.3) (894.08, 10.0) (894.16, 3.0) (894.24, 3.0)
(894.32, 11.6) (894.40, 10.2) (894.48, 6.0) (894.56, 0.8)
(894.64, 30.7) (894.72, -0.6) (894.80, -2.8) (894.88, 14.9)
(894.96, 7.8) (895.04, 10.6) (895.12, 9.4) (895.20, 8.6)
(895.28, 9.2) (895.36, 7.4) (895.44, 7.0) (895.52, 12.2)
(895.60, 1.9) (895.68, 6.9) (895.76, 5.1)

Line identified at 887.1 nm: H-gamma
